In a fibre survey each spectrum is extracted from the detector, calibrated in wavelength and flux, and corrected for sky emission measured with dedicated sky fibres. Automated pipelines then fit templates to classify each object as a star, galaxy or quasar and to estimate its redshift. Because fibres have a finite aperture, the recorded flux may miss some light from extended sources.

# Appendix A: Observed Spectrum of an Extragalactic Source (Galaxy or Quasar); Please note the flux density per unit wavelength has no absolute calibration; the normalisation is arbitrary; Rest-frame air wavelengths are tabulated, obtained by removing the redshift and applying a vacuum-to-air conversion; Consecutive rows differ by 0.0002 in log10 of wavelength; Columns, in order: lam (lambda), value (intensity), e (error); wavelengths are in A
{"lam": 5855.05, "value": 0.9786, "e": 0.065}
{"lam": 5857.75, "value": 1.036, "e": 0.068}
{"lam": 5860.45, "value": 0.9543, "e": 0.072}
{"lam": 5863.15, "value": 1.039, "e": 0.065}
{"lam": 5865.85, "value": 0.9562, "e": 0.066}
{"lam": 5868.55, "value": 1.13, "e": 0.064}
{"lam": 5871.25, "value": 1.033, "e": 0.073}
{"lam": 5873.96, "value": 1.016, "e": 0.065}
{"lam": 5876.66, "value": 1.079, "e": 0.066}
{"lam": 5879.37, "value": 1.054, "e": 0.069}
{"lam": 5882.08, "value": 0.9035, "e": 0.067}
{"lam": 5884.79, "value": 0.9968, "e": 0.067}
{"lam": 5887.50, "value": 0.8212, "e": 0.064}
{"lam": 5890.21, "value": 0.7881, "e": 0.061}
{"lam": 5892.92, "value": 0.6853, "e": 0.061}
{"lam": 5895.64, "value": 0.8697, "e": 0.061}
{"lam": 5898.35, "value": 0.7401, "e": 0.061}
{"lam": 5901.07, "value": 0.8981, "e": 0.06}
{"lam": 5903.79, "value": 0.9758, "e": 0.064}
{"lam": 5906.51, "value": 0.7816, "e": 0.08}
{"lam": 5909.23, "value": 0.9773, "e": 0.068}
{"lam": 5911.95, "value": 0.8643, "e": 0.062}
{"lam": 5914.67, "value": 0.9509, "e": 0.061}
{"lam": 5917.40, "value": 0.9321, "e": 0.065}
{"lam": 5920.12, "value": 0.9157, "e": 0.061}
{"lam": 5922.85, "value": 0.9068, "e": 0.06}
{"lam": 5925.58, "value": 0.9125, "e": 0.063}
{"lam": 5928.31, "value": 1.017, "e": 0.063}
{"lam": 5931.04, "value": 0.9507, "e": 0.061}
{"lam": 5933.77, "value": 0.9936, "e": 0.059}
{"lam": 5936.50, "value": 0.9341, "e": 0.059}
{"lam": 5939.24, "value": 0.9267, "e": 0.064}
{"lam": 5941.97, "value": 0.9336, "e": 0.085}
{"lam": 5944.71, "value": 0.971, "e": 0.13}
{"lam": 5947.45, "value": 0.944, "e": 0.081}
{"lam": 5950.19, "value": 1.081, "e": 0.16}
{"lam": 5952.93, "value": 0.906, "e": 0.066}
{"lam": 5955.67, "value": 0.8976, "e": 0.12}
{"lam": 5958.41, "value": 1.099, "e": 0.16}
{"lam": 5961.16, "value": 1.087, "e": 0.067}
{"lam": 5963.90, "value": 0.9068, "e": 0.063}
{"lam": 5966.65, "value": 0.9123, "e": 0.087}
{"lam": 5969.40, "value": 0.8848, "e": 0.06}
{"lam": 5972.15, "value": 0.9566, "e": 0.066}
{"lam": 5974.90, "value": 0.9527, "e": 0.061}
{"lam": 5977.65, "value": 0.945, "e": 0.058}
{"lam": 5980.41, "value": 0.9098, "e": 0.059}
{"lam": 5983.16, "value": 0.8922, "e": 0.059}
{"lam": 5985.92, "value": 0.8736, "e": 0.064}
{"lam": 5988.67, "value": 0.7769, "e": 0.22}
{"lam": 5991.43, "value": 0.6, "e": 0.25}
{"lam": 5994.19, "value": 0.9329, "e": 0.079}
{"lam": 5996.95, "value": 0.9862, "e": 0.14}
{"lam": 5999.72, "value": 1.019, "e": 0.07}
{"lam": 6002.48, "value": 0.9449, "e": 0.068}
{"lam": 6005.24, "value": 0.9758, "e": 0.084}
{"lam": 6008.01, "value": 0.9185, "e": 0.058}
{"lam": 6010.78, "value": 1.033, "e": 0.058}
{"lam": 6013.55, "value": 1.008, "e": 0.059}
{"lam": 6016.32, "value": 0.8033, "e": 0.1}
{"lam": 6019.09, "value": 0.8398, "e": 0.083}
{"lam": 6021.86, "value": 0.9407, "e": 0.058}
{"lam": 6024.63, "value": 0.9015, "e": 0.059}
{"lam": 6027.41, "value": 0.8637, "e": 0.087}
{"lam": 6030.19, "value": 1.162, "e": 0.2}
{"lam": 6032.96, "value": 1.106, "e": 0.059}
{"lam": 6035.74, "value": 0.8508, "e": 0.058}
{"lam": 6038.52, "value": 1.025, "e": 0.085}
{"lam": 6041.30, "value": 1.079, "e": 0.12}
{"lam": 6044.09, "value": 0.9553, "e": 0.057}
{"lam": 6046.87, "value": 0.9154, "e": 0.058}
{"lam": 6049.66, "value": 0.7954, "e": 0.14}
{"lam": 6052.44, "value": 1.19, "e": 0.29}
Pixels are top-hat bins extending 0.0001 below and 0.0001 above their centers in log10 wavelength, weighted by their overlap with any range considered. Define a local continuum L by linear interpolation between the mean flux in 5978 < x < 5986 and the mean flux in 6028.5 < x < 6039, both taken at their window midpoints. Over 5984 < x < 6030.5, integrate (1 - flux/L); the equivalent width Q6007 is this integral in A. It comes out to 2.6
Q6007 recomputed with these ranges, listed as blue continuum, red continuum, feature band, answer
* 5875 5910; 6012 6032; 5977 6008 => 1.0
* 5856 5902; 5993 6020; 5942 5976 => -0.7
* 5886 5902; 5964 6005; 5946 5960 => -2.0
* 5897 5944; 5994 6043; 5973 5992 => 1.7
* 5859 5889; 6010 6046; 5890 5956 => 5.0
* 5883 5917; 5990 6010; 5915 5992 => -3.6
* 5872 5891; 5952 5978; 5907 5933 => 0.7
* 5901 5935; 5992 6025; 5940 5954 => -0.5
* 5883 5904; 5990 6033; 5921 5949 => -2.4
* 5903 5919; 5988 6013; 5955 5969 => -1.0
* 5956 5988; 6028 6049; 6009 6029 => 1.4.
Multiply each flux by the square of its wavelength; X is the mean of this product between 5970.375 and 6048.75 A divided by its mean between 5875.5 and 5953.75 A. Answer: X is 1.05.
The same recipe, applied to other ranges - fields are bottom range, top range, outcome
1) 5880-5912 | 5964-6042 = 1.12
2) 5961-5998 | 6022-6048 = 1.12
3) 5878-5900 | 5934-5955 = 1.14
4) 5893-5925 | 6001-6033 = 1.12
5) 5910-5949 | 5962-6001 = 0.97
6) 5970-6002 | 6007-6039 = 1.08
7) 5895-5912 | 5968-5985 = 1.08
